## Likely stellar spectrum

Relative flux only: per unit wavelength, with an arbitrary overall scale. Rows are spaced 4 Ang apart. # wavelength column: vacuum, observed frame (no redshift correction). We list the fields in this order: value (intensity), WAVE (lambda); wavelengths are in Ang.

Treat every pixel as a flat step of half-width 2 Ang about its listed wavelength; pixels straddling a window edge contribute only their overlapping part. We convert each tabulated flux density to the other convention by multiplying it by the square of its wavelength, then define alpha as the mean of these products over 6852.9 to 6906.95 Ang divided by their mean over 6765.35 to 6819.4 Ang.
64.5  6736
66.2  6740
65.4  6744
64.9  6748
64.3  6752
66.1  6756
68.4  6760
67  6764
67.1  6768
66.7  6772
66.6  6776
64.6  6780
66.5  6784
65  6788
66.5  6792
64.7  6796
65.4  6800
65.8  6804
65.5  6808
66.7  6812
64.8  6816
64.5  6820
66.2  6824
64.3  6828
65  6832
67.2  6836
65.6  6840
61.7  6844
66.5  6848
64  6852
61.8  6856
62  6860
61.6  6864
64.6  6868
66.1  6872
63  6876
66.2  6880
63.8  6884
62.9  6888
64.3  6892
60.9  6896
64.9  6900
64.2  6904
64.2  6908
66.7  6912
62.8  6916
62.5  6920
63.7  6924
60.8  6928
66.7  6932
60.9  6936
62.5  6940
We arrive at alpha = 0.99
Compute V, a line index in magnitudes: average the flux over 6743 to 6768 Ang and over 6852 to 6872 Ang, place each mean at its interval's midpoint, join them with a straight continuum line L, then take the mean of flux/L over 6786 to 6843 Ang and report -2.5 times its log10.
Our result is -0.02 mag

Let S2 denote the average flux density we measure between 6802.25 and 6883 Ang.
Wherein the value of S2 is 64.6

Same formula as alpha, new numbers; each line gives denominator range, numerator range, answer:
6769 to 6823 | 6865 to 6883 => 1.01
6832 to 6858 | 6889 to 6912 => 1.01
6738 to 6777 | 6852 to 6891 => 0.99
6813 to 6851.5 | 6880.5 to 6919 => 1.00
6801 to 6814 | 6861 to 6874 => 0.99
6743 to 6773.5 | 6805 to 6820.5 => 1.00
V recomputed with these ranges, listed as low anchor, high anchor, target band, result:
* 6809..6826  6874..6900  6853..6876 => 0.02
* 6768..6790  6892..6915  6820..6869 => 0.01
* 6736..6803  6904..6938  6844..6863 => 0.02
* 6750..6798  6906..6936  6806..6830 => 0.00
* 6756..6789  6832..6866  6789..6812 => 0.00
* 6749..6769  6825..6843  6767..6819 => 0.00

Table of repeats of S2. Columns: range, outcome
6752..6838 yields 65.9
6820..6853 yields 65.1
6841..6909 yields 63.7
